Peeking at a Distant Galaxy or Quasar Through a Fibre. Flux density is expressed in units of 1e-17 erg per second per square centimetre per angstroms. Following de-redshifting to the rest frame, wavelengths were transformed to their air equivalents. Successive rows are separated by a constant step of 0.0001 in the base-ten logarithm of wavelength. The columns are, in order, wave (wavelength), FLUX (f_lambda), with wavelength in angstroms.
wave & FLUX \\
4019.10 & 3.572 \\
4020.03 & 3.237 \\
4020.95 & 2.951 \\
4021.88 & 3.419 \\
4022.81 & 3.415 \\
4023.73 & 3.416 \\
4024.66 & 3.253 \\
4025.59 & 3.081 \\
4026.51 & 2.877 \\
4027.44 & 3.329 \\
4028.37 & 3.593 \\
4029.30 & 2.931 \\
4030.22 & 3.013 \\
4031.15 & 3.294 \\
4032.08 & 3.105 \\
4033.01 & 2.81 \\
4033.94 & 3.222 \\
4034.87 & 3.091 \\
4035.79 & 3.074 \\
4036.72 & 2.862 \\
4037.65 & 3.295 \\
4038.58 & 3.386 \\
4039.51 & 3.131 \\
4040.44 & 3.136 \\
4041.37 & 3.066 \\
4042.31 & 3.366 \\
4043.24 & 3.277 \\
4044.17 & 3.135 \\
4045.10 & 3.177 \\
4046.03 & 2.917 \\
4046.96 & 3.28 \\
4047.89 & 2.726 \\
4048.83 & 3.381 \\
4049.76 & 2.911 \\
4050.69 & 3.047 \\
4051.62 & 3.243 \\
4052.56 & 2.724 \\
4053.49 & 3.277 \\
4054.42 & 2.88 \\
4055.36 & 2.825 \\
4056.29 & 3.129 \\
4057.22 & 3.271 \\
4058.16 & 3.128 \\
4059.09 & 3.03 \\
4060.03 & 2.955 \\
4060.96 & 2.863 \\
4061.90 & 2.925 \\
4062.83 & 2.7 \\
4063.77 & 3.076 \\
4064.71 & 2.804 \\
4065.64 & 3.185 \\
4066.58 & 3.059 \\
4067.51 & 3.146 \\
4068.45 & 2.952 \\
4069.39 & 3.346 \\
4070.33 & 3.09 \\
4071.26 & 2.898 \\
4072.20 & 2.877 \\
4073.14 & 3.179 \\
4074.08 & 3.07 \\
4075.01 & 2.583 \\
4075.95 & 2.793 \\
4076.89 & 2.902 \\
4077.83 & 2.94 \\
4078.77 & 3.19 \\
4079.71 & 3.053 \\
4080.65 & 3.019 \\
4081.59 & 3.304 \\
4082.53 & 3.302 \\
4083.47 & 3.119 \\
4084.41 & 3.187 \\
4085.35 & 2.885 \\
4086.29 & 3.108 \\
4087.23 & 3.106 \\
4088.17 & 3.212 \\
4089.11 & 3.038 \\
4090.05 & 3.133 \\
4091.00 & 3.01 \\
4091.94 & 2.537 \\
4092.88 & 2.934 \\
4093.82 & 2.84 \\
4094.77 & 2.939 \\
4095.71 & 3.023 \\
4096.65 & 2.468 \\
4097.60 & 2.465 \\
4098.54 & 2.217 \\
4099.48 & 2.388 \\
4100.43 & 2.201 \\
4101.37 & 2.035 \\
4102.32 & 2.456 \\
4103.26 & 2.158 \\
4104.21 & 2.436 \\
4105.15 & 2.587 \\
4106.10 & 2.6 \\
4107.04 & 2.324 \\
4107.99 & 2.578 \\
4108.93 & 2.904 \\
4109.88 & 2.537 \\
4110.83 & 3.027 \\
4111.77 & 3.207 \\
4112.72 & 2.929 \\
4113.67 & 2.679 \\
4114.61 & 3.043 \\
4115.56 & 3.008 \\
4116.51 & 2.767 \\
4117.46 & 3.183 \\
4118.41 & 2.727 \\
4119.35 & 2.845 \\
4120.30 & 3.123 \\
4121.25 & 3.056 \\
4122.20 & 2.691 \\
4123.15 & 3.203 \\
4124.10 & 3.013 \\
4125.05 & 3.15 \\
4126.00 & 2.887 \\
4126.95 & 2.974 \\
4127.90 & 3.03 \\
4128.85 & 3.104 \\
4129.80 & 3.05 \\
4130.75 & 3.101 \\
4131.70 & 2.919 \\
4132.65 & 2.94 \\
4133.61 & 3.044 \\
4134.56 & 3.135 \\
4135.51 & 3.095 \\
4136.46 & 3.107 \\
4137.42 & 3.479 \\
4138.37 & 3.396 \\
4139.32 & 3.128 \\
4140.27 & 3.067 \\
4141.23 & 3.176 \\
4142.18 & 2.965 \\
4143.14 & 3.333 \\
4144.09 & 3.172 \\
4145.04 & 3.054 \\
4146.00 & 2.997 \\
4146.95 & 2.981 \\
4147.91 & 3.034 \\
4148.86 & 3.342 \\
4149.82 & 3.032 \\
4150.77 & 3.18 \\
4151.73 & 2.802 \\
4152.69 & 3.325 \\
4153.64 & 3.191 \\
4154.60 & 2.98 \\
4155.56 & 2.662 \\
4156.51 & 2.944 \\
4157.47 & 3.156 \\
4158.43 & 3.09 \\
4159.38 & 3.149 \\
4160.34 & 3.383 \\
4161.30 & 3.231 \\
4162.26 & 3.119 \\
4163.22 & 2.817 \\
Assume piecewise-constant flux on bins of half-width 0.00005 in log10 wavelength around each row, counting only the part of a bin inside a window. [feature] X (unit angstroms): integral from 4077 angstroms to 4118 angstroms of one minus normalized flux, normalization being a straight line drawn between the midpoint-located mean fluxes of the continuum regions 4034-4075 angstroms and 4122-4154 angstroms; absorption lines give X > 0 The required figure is 3.5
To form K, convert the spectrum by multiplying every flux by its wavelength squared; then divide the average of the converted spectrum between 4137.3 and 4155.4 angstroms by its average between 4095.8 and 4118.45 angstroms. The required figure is 1.21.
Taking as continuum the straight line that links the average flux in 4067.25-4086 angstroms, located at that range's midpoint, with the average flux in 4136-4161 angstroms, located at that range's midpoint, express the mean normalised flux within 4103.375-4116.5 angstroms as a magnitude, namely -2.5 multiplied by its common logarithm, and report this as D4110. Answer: 0.13 mag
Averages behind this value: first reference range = 3.04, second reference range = 3.12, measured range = 2.74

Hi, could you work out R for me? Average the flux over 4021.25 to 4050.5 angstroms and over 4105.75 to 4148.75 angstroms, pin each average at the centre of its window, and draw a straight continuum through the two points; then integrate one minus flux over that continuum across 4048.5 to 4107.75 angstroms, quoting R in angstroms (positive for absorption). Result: 3.7 angstroms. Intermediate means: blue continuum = 3.16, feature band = 2.89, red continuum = 3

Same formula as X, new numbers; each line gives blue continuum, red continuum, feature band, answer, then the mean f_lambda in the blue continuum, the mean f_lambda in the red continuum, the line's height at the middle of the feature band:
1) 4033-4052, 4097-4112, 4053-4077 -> -0.83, 3.13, 2.5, 2.9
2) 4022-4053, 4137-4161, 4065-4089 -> 0.58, 3.14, 3.12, 3.13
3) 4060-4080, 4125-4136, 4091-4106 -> 2.37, 2.98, 3.03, 3.01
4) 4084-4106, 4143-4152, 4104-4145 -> -0.69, 2.71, 3.09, 2.92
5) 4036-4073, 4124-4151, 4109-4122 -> 0.69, 3.06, 3.1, 3.09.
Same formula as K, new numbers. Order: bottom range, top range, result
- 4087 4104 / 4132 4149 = 1.20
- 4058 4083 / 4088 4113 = 0.90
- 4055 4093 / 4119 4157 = 1.05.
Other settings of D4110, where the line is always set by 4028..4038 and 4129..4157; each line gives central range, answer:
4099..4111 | 0.25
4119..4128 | 0.04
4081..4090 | -0.01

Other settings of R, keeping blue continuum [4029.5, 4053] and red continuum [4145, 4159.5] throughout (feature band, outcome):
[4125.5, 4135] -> 0.1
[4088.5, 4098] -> 0.7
